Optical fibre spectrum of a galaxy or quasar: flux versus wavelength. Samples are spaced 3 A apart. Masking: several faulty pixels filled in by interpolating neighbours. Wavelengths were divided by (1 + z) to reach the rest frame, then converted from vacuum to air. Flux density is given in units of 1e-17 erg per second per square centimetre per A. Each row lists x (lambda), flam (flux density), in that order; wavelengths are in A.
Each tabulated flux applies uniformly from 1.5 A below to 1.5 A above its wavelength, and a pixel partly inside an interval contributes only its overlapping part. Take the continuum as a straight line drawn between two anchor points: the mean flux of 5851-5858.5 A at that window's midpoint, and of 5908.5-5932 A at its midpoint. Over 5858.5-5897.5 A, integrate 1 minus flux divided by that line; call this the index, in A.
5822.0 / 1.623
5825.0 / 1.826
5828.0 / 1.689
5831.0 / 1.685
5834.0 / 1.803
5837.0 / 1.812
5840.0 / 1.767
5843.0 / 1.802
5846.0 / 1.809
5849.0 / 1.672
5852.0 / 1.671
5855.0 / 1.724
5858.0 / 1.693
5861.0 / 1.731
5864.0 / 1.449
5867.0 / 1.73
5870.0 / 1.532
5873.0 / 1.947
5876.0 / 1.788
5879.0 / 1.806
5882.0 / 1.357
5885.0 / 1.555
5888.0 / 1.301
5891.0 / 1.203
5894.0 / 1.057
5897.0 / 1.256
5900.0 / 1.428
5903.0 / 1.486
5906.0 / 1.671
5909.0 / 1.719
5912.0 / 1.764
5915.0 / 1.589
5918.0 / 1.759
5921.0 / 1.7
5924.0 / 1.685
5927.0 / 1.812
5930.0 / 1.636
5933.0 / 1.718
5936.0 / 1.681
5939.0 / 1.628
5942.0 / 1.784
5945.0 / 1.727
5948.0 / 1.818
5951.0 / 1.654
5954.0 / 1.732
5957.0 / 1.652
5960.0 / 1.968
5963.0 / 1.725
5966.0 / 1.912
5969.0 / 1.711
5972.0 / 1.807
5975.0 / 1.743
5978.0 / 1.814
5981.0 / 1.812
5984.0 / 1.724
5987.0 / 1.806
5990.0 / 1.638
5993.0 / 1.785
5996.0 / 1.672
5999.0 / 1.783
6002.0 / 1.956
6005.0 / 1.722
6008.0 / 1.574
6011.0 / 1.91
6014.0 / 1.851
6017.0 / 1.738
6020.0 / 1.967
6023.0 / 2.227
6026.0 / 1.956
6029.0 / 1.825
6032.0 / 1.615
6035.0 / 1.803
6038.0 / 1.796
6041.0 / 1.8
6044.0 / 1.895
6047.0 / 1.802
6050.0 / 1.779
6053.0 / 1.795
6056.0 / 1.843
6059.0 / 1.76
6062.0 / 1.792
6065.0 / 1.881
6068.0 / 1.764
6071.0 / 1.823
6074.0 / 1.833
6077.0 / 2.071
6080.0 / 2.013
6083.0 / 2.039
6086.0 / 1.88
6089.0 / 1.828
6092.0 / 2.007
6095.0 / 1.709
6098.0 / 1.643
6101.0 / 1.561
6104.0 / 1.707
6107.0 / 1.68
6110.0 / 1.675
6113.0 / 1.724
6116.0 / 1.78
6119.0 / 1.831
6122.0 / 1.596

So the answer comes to 4.0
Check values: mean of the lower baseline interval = 1.7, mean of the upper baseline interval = 1.71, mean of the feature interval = 1.53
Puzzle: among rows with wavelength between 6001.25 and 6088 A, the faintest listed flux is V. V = 1.574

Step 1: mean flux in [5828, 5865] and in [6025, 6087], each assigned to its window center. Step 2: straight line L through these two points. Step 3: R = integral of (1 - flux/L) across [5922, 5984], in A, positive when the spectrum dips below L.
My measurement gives 1.2 A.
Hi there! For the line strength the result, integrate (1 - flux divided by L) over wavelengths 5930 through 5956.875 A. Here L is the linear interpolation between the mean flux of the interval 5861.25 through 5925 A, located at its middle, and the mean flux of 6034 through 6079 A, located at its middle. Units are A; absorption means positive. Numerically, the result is -1.0 A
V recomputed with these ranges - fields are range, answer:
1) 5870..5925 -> 1.057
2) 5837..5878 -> 1.449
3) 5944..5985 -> 1.652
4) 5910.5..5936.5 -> 1.589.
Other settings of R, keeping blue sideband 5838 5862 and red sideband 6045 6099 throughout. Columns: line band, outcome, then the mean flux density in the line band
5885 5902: 4.6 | 1.28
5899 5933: 2.0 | 1.67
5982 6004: 0.5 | 1.77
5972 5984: 0.1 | 1.78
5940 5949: 0.1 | 1.77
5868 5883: 0.4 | 1.7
